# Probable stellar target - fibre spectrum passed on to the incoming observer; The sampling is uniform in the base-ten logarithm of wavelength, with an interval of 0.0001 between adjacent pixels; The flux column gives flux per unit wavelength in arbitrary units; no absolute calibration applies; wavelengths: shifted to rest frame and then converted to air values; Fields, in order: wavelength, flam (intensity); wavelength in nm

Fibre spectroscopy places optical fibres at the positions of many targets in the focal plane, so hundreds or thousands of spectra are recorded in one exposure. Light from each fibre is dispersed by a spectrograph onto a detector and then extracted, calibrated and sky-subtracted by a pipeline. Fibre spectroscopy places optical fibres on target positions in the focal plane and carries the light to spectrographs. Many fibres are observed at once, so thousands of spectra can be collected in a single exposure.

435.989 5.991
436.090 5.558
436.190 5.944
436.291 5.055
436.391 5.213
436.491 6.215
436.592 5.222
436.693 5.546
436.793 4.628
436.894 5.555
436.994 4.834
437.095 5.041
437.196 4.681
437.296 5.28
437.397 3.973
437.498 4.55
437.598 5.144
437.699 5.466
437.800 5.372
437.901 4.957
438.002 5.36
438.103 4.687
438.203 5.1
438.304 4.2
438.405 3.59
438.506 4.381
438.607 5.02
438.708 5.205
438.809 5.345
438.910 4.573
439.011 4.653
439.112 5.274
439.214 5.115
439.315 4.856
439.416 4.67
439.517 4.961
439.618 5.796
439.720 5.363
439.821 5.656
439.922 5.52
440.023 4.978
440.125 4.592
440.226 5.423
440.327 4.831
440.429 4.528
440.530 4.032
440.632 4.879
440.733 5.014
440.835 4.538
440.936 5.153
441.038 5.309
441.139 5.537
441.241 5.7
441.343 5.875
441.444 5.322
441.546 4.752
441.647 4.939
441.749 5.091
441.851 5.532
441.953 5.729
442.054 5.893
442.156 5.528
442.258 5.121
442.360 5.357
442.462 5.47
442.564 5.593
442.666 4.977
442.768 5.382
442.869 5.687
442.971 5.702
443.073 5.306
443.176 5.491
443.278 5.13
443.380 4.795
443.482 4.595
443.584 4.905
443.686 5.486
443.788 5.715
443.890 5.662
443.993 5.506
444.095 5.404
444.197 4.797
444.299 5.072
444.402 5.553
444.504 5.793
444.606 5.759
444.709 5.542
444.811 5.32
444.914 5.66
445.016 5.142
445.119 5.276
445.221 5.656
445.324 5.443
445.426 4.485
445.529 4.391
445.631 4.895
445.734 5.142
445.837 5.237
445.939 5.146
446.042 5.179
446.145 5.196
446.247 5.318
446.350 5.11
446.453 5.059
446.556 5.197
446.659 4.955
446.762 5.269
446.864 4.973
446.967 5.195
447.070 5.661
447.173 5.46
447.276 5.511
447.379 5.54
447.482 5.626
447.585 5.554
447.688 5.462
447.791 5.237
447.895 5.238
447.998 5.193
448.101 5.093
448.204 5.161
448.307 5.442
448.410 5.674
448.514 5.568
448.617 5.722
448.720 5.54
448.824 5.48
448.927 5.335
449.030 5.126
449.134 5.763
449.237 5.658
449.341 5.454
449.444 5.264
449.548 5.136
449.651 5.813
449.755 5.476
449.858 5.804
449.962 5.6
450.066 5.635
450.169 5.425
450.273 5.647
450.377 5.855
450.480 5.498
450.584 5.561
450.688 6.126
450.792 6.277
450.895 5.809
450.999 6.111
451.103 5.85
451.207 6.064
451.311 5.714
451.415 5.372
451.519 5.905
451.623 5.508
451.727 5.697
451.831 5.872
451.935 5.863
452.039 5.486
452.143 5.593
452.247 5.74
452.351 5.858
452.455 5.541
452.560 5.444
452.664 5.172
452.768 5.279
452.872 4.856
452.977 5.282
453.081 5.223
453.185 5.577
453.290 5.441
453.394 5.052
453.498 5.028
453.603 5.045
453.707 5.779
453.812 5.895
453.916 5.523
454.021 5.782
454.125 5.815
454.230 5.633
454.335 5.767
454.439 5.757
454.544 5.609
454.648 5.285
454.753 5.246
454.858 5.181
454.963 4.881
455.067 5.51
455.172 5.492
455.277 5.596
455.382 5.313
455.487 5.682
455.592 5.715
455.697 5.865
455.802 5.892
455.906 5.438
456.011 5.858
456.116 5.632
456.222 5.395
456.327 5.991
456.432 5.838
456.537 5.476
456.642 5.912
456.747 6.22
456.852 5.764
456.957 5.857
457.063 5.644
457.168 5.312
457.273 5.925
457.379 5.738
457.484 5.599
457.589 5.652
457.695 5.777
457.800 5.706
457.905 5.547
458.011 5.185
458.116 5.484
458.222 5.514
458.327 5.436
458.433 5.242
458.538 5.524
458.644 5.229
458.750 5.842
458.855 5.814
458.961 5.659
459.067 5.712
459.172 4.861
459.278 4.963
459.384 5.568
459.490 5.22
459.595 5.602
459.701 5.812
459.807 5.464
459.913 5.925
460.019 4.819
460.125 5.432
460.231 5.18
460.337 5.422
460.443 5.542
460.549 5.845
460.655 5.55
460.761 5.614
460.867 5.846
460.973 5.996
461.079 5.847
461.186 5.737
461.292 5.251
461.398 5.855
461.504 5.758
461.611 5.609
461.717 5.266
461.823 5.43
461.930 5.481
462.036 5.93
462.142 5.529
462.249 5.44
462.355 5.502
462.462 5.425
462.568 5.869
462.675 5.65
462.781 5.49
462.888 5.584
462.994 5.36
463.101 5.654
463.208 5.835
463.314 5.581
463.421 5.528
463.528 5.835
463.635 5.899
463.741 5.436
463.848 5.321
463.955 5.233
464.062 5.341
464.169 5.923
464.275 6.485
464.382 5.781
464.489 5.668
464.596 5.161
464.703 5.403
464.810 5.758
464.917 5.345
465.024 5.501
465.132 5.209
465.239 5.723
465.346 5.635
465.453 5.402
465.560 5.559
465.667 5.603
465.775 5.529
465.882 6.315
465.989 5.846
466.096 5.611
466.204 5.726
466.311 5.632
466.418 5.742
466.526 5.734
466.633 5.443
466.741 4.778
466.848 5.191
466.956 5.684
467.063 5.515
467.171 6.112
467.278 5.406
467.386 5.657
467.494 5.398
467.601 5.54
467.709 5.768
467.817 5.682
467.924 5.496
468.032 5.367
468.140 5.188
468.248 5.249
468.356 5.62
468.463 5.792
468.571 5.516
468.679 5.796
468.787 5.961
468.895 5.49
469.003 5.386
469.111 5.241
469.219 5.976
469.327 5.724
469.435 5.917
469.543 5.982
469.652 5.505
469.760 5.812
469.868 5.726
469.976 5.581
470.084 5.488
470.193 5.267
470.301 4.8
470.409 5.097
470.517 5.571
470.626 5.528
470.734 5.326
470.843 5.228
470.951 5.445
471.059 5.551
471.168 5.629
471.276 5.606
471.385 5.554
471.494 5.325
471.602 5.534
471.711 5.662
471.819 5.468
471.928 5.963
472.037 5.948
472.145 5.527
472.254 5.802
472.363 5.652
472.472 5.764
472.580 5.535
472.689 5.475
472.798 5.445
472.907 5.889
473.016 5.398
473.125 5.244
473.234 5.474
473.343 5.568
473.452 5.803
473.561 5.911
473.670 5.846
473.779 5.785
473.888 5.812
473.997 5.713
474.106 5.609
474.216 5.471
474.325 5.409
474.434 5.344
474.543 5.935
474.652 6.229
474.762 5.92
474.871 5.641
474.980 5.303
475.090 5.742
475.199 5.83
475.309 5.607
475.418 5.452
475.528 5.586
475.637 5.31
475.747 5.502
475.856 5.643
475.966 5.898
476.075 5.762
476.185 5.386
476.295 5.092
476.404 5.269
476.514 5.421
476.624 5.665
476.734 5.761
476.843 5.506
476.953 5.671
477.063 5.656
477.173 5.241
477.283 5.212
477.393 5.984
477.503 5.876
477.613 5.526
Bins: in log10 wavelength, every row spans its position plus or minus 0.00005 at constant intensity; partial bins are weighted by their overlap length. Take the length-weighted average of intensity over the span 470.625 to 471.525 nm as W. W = 5.46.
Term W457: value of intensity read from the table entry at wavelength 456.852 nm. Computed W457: 5.764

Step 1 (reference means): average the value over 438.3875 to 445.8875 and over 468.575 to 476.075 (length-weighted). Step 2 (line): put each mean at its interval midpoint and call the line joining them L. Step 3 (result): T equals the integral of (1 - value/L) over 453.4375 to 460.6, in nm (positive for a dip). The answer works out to -0.21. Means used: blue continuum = 5.19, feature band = 5.56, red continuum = 5.61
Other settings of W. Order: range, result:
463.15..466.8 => 5.6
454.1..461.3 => 5.58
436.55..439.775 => 4.95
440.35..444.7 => 5.28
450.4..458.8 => 5.6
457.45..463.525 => 5.55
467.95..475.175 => 5.59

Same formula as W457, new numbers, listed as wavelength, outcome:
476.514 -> 5.421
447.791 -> 5.237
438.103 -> 4.687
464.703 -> 5.403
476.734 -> 5.761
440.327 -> 4.831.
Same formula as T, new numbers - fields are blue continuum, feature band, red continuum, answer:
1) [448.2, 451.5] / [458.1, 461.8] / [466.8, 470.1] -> 0.06 nm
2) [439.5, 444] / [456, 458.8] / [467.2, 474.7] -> -0.11 nm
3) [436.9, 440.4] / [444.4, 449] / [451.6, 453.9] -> -0.06 nm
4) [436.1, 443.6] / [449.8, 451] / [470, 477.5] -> -0.11 nm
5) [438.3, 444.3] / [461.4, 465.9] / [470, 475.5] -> -0.11 nm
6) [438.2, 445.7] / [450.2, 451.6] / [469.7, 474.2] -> -0.14 nm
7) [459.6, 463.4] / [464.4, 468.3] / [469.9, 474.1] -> 0.02 nm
